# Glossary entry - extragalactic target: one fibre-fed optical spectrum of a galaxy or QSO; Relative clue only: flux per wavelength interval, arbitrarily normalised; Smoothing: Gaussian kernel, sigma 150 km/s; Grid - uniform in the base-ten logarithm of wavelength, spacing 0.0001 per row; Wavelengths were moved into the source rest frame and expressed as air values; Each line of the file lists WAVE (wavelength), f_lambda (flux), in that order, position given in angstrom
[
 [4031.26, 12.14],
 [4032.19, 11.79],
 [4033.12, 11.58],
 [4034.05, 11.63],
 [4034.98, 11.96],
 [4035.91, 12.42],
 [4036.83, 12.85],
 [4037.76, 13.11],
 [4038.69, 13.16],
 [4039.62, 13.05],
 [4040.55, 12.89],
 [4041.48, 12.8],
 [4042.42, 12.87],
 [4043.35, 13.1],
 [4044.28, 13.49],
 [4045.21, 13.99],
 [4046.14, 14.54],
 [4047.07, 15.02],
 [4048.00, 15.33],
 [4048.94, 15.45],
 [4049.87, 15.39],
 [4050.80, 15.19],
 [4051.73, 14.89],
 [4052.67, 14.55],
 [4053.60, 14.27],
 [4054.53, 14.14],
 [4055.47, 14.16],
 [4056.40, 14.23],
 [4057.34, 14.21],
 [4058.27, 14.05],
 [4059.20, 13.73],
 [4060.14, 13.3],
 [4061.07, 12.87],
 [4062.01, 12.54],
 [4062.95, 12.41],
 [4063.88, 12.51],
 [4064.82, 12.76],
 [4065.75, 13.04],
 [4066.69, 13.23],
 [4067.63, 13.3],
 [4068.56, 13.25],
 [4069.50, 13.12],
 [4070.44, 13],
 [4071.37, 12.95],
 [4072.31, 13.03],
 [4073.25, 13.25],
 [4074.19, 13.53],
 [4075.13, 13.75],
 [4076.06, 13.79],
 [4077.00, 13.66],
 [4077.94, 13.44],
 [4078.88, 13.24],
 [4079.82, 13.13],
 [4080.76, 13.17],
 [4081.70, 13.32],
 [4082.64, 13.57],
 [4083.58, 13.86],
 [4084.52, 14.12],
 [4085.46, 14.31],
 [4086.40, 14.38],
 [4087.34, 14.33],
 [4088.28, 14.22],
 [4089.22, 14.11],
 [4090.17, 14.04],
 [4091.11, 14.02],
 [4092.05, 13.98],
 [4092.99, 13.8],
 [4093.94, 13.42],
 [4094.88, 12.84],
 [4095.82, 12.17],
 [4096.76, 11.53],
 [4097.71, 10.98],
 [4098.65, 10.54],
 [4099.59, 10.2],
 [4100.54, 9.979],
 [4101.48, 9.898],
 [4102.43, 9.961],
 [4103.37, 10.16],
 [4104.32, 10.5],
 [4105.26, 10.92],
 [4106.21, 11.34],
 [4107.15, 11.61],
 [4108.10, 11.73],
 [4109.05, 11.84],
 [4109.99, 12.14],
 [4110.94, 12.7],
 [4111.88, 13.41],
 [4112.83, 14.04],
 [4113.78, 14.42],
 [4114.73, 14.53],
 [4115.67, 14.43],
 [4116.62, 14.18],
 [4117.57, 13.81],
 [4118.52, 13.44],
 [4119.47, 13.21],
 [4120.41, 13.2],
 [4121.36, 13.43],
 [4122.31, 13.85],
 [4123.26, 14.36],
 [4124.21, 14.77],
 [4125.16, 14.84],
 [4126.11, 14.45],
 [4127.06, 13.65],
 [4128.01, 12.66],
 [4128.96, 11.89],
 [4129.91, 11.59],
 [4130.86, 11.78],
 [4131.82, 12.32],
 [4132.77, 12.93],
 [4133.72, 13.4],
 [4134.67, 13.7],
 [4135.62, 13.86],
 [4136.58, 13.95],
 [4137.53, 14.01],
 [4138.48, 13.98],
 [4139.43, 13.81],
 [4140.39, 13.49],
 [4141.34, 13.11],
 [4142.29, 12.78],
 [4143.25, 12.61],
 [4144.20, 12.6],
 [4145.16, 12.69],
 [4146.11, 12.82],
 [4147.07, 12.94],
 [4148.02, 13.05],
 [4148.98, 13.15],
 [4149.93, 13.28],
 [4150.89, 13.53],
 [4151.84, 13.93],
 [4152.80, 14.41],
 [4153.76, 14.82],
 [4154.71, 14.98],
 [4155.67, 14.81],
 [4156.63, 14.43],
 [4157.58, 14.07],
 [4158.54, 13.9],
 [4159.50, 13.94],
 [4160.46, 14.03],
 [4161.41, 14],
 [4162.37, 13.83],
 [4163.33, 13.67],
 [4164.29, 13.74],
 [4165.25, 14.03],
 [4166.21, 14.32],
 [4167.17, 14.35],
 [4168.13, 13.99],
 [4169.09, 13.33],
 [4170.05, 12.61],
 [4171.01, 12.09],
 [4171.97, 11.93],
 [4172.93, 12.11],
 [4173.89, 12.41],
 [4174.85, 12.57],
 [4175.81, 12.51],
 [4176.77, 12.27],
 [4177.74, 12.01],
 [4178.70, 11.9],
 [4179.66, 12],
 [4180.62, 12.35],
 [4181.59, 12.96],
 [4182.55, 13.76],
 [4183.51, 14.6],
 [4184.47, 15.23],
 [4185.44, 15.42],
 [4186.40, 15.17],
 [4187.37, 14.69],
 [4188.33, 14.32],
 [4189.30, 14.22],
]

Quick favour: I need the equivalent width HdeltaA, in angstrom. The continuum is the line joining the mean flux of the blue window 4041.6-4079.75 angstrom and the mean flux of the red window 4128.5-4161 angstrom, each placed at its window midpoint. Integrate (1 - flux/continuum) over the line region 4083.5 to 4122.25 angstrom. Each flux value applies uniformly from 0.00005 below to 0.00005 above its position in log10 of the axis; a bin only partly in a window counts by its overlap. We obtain 2.40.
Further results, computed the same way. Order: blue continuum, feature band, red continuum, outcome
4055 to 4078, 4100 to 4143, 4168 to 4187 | 1.0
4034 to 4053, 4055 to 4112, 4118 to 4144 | 3.2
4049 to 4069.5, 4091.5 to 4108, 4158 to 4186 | 2.6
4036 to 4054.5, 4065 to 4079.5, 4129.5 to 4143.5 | 0.5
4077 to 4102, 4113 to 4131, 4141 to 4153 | -0.8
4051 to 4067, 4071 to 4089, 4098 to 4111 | -1.9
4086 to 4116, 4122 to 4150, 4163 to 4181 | -1.4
